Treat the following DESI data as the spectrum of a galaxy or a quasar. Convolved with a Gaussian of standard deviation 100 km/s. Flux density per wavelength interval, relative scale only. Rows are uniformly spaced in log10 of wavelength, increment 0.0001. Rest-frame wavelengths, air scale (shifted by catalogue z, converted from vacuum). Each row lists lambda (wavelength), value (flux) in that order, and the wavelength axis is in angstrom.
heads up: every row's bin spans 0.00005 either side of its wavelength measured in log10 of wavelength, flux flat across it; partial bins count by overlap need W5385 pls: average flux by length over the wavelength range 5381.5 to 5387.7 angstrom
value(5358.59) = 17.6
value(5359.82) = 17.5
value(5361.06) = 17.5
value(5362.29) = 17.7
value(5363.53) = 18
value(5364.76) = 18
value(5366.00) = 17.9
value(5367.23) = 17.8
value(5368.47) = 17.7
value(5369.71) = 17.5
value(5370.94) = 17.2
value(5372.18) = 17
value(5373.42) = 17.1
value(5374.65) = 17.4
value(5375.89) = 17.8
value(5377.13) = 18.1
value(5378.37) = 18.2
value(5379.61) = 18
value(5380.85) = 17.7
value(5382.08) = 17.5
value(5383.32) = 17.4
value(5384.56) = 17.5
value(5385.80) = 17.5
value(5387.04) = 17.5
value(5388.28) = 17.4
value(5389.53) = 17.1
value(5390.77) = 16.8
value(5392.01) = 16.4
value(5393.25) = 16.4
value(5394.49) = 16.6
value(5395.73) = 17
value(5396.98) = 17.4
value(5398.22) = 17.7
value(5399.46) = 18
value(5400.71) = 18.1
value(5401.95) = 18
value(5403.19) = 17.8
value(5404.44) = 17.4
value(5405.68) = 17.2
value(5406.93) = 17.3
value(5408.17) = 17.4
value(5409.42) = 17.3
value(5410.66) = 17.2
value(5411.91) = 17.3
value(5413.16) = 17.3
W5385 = 17.5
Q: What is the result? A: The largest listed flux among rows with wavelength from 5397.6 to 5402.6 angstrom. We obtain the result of 18.1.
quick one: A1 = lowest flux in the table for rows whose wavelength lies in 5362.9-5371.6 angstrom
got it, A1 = 17.2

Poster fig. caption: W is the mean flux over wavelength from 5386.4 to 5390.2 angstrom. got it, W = 17.3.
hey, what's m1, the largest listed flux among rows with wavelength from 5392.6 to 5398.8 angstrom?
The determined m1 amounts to 17.7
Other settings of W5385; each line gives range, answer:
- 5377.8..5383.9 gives 17.8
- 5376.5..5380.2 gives 18.1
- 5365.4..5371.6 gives 17.6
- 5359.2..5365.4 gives 17.7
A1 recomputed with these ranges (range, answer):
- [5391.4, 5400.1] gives 16.4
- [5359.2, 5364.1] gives 17.5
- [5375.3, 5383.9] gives 17.4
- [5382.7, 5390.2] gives 17.1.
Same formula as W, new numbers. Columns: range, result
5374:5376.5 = 17.6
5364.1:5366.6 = 18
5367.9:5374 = 17.3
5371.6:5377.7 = 17.5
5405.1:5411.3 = 17.3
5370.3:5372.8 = 17.1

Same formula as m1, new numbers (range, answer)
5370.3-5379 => 18.2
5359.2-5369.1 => 18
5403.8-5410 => 17.4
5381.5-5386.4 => 17.5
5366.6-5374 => 17.8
